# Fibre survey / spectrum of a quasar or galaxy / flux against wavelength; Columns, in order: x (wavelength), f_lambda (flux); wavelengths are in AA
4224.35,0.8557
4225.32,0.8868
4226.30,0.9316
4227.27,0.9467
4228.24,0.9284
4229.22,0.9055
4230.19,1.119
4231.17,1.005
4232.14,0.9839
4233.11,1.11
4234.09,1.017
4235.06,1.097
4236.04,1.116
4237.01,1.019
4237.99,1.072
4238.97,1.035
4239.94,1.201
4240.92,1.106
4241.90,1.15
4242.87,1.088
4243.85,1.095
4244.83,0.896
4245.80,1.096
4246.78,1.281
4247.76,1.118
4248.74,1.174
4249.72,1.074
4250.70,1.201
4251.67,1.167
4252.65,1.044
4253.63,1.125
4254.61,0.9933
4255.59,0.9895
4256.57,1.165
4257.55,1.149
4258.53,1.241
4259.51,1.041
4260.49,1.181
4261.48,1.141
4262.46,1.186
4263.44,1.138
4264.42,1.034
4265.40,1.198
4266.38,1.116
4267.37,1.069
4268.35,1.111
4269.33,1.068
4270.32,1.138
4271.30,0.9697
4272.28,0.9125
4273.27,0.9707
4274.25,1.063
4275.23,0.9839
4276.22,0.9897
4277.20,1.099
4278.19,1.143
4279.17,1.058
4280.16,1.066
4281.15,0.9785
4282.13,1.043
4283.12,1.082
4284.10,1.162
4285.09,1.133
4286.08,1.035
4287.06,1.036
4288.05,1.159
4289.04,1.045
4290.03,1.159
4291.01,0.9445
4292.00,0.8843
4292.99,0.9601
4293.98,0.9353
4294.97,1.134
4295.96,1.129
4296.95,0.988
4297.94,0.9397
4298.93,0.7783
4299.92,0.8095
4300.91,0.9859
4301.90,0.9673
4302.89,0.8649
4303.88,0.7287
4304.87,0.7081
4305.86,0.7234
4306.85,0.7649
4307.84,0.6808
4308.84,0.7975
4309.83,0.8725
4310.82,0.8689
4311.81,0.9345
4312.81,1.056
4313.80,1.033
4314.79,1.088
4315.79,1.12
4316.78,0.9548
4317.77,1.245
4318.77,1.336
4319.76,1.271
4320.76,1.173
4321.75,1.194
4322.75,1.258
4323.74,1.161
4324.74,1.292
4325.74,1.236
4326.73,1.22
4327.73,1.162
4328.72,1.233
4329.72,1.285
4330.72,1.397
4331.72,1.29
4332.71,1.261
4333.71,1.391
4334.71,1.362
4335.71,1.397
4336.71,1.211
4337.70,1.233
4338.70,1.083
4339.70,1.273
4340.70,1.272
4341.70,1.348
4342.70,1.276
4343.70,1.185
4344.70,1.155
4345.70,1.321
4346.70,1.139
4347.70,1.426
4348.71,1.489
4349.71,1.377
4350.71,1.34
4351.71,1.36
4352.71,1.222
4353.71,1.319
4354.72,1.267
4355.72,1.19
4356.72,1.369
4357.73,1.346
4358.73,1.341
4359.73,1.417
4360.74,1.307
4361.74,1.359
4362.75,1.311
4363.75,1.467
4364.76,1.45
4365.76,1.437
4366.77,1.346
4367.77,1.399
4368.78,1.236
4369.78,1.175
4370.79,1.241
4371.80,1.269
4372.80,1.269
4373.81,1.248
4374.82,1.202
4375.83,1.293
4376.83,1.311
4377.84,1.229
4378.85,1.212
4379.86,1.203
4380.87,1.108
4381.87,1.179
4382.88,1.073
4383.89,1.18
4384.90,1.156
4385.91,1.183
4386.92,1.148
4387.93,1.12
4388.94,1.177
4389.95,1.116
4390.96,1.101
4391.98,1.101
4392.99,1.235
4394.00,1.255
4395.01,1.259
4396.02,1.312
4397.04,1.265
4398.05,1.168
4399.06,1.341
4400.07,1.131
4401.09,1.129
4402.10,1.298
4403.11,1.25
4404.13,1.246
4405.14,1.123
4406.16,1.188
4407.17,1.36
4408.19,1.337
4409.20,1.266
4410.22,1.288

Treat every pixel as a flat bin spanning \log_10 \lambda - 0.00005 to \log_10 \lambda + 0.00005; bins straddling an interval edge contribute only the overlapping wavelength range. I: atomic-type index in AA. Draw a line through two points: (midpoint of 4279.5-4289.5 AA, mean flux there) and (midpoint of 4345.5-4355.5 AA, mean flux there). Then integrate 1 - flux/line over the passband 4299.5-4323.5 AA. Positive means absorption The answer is 4.1 AA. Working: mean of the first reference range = 1.07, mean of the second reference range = 1.32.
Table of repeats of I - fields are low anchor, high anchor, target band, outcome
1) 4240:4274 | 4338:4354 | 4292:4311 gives 5.04 AA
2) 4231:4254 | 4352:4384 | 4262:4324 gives 7.84 AA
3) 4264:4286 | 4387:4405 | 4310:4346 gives -2.63 AA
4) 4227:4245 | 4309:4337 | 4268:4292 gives 1.42 AA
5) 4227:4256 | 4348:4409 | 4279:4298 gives 1.52 AA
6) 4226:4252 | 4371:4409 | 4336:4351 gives -1.38 AA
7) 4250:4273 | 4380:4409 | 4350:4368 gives -2.66 AA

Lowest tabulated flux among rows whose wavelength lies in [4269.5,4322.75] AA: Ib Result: 0.6808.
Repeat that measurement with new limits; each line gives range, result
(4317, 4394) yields 1.073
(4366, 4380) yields 1.175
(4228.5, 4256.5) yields 0.896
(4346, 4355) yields 1.139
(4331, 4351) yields 1.083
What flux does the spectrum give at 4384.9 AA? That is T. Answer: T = 1.156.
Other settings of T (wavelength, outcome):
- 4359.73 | 1.417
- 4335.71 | 1.397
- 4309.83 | 0.8725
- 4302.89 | 0.8649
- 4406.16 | 1.188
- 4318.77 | 1.336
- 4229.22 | 0.9055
